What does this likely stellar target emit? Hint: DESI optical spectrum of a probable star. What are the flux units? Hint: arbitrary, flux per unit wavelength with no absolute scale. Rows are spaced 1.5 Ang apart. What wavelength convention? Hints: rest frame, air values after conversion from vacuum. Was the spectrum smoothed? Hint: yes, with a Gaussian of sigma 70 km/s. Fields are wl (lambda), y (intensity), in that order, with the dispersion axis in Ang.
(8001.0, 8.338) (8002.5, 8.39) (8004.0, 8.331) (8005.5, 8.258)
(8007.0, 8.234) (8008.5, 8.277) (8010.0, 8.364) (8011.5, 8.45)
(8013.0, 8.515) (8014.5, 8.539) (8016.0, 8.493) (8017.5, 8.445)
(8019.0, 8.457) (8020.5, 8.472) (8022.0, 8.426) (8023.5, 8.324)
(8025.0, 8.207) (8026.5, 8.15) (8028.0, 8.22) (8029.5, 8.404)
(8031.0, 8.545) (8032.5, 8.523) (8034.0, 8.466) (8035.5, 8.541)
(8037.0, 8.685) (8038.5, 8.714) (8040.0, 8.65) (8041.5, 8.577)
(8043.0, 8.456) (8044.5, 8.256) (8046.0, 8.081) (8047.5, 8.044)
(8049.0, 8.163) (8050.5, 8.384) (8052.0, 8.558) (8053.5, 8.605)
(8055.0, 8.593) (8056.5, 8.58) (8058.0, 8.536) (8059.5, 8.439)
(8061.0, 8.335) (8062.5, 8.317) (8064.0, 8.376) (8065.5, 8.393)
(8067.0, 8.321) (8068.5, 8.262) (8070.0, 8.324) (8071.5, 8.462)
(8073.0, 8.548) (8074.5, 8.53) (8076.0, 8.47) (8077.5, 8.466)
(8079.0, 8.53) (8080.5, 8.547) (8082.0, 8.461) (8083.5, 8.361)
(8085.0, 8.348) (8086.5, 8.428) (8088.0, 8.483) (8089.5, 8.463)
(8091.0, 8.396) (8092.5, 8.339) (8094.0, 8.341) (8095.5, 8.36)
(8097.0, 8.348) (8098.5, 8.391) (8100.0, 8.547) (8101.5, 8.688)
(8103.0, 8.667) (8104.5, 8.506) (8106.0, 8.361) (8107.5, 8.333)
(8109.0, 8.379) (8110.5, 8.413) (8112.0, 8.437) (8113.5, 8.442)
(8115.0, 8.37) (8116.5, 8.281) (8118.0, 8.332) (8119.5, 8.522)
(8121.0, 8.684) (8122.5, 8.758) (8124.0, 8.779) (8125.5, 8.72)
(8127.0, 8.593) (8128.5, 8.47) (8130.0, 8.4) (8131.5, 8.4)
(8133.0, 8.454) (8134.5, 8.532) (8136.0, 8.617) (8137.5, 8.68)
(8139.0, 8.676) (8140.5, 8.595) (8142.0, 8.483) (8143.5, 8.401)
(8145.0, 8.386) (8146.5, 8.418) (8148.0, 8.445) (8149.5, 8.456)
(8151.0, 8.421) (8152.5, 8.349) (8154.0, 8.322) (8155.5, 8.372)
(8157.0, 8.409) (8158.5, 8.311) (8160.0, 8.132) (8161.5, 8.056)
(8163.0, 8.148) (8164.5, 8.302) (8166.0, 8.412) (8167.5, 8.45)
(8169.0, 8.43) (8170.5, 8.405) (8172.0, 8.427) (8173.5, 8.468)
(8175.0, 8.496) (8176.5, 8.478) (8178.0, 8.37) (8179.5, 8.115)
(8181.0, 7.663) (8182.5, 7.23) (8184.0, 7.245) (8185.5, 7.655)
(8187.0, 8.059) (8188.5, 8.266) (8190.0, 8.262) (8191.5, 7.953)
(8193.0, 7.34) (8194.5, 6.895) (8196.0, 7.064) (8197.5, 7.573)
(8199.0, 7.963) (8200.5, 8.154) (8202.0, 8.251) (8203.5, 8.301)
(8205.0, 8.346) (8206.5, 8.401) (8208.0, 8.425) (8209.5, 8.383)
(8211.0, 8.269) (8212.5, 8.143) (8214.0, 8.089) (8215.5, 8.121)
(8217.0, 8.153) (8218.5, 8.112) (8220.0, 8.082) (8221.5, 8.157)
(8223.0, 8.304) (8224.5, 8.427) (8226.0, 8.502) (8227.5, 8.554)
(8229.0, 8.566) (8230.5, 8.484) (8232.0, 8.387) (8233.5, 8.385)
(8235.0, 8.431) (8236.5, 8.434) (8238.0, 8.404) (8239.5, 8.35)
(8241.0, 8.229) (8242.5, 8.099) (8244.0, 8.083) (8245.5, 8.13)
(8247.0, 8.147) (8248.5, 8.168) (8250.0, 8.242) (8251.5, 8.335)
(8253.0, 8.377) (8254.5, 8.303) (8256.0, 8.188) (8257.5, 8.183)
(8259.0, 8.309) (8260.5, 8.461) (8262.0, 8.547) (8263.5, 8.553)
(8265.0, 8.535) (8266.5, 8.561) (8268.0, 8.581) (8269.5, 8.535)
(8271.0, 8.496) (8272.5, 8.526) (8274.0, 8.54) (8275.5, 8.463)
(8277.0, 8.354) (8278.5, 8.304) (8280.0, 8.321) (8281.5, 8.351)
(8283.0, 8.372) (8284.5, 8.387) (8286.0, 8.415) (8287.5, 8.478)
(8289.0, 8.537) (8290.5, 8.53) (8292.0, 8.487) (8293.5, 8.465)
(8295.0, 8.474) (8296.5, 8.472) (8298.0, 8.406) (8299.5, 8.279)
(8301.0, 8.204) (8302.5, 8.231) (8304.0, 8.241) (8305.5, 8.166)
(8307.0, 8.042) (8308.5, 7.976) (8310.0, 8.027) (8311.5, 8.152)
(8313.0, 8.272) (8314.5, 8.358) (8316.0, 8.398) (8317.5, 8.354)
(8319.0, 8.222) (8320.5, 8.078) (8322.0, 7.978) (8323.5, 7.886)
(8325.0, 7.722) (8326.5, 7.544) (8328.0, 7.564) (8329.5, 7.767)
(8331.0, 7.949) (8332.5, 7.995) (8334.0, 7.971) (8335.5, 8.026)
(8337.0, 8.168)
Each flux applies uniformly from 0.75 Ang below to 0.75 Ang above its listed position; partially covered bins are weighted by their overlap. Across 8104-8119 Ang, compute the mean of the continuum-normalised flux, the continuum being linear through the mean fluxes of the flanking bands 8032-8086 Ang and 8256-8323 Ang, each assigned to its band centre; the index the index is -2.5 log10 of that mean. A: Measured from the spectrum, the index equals 0.00 mag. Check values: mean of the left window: 8.44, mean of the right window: 8.35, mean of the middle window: 8.39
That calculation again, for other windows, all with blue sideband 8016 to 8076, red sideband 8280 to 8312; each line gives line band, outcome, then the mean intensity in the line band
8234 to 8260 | 0.01 mag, 8.26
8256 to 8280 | -0.02 mag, 8.45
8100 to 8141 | -0.02 mag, 8.52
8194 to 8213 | 0.04 mag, 8.03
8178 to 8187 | 0.09 mag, 7.69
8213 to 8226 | 0.02 mag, 8.2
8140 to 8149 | -0.01 mag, 8.45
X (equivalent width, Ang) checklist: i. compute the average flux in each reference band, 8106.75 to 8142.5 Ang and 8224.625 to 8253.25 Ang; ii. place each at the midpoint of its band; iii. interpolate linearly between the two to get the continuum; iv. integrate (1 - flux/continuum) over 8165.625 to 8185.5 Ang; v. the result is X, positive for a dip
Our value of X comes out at 0.7 Ang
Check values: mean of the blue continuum 8.51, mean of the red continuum 8.33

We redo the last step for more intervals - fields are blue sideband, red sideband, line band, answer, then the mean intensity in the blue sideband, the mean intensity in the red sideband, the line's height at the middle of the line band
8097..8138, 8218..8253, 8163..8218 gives 2.04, 8.51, 8.31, 8.38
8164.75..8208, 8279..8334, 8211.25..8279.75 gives -1.91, 8.03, 8.19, 8.11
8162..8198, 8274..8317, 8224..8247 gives -0.57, 7.99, 8.33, 8.15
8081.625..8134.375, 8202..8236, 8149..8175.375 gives 0.13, 8.47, 8.32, 8.39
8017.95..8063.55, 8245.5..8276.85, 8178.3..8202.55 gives 1.92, 8.42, 8.4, 8.4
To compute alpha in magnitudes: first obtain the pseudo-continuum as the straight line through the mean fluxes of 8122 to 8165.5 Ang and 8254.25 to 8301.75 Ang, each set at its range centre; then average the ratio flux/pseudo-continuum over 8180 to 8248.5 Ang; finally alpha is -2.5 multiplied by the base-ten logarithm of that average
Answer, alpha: 0.04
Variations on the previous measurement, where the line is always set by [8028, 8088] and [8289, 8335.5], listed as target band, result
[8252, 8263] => -0.02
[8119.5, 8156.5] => -0.02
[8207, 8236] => -0.01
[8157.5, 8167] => 0.01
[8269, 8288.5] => -0.03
